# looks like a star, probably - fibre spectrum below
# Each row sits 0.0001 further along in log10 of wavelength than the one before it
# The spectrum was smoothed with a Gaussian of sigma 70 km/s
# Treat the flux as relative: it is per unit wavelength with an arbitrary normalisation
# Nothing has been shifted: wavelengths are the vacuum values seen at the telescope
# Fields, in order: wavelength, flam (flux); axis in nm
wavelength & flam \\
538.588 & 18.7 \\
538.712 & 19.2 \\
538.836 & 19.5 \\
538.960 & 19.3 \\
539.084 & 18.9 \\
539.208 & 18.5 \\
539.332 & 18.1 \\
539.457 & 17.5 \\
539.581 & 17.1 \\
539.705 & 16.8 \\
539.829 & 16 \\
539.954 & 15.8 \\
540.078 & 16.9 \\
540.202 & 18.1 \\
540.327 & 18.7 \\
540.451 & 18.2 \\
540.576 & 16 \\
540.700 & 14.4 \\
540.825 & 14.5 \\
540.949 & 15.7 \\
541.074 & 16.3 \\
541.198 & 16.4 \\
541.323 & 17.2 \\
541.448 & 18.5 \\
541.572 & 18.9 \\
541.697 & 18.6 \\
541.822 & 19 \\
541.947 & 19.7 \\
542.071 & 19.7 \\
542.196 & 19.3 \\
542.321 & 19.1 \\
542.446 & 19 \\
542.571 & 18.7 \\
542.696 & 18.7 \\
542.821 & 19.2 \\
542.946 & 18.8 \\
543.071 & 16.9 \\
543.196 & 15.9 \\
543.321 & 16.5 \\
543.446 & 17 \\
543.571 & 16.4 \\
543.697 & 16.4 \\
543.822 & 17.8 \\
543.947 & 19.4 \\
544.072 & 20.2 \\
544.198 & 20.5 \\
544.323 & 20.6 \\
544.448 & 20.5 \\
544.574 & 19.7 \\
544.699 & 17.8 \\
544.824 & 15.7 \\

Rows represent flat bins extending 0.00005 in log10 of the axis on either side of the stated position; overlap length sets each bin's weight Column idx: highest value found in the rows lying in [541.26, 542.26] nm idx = 19.7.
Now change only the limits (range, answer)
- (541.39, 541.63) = 18.9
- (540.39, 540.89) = 18.2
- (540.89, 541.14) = 16.3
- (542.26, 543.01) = 19.2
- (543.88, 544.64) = 20.6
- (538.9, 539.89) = 19.3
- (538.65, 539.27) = 19.5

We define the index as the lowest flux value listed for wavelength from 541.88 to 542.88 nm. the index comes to 18.7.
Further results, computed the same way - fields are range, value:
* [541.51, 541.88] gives 18.6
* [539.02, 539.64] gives 17.1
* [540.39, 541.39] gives 14.4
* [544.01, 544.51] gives 20.2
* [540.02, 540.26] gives 16.9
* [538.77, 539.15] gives 18.9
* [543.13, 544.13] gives 15.9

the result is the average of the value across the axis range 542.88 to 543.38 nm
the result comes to 17.1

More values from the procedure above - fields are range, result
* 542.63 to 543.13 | 18.4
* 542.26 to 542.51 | 19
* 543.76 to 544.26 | 19.5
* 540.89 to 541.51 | 16.8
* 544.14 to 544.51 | 20.6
